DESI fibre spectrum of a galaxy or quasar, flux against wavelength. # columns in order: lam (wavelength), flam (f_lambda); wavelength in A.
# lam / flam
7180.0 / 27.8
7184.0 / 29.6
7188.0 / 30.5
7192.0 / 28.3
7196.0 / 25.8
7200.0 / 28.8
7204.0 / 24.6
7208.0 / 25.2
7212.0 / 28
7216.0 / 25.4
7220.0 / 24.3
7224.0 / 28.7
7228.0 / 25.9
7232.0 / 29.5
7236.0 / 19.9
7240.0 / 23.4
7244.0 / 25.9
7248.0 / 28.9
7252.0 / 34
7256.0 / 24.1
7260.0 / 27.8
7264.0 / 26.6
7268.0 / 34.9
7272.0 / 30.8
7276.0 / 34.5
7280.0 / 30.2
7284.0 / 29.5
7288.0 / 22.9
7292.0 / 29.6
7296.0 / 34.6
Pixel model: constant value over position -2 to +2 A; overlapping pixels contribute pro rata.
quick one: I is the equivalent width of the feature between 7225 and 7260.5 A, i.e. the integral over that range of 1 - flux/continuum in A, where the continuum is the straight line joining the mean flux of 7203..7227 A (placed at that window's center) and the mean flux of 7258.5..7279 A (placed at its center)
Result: 2.5 A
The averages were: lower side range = 26.1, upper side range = 31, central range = 26.6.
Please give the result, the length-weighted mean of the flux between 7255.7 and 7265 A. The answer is 26.5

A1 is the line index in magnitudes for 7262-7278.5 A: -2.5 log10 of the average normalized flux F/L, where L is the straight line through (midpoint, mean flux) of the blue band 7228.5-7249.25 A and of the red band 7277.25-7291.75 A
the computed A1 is -0.16 mag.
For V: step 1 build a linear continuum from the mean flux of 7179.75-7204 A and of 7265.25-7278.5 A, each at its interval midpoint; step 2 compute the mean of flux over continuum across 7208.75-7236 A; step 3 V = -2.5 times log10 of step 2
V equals 0.14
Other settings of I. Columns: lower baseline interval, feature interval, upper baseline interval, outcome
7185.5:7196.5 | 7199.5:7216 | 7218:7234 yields 0.93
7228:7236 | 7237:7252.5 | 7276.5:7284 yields 0.31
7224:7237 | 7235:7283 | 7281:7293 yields -3.34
